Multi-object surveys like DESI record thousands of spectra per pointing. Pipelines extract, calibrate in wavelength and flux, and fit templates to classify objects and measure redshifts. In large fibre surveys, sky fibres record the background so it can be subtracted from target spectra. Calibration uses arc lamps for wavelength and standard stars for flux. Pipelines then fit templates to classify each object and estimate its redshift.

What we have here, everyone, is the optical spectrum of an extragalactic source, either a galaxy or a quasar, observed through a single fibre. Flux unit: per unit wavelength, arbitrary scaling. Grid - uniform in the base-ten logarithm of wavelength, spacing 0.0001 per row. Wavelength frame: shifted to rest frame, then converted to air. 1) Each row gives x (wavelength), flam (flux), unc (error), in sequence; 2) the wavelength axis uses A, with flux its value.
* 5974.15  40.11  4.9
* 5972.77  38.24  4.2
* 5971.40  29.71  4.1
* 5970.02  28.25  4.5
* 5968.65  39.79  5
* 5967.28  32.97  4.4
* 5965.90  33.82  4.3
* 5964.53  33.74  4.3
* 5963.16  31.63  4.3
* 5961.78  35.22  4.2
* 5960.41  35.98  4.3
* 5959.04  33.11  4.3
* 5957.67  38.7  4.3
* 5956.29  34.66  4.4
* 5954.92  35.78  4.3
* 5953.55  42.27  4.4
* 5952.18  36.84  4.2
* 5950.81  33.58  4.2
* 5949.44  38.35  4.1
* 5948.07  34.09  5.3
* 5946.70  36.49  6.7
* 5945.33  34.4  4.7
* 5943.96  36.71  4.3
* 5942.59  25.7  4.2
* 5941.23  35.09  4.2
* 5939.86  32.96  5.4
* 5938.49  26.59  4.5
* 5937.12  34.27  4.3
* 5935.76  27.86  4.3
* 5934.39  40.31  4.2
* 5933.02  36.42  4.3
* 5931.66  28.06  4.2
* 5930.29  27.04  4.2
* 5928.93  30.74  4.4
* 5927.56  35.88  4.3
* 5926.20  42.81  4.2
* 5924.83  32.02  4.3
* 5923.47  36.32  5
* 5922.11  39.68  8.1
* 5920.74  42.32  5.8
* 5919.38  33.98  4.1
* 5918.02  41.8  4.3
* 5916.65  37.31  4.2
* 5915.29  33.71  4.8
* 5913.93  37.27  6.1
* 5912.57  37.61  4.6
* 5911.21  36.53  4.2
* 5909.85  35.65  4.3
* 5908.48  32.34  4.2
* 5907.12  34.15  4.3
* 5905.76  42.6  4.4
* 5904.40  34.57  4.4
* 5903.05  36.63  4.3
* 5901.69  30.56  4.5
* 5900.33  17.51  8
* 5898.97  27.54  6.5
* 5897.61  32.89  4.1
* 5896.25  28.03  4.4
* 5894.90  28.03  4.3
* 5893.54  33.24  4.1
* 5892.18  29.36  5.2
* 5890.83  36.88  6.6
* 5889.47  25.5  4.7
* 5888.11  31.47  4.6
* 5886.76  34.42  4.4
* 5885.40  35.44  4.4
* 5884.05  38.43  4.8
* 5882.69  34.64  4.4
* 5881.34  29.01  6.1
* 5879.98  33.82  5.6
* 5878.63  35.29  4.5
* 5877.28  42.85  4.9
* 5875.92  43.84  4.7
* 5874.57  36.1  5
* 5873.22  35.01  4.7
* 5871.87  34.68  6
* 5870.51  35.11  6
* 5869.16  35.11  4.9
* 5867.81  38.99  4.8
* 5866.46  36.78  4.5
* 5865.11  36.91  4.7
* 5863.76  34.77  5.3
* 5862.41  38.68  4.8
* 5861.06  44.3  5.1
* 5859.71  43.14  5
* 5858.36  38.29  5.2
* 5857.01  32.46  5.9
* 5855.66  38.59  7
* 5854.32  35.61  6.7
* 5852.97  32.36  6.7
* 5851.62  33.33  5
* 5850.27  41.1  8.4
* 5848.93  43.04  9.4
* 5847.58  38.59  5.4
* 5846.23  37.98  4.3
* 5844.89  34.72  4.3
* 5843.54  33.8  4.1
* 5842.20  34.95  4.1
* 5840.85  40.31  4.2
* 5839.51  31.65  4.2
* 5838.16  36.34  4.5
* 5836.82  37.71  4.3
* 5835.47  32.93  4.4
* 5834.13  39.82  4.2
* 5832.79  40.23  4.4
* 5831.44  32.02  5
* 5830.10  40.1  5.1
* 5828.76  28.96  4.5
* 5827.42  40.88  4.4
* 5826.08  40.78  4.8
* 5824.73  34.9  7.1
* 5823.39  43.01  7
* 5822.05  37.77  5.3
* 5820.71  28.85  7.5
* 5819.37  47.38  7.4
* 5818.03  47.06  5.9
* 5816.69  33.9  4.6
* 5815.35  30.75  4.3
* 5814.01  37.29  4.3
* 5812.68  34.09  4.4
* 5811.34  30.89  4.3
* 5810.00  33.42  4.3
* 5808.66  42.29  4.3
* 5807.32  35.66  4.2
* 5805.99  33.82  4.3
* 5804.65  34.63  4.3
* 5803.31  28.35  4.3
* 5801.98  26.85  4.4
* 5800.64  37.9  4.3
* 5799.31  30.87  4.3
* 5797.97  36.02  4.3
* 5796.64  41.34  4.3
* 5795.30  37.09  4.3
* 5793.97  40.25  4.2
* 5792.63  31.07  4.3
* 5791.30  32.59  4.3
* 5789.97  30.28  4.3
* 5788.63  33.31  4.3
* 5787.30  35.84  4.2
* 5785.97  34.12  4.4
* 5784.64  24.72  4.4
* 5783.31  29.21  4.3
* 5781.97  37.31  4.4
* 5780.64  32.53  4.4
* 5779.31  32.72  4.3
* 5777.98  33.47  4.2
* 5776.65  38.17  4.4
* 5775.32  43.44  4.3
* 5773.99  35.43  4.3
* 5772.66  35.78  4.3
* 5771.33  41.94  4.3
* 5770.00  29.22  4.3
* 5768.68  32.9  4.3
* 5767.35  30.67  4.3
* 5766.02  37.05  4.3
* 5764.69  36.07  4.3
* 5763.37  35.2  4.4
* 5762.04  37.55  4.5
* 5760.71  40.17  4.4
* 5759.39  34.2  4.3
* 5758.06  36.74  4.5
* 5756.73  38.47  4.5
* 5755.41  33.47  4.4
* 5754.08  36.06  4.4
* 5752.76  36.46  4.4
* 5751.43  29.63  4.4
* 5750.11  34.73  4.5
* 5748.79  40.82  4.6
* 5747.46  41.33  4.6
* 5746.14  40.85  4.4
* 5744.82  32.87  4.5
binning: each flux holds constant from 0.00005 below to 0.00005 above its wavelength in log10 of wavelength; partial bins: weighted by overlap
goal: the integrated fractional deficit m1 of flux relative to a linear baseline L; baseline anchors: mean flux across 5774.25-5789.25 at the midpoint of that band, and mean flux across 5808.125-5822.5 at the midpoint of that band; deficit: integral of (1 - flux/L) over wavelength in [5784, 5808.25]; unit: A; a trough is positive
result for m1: 1.0 A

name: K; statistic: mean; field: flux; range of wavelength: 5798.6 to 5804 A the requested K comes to 31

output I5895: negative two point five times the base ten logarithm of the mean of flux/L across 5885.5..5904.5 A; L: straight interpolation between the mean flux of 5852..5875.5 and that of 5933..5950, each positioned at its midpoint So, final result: 0.17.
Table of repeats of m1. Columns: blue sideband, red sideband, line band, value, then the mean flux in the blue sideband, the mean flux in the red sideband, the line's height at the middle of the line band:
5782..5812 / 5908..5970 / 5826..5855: -2.1 A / 33.7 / 35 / 34.1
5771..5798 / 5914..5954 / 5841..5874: -2.0 A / 35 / 34.9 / 35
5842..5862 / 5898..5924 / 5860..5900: 2.0 A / 37.6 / 35.1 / 36.4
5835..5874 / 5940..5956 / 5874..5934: 2.8 A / 36.8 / 35.3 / 36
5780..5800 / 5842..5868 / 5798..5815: 0.4 A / 33.8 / 37.4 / 34.7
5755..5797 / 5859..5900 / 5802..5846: -1.5 A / 35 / 34.9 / 35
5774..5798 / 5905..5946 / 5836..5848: -0.5 A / 34.6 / 34.9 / 34.7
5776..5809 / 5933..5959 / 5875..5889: -0.6 A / 33.9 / 34.7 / 34.4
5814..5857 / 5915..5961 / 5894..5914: 1.7 A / 37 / 35.1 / 35.7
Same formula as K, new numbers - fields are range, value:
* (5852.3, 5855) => 34.1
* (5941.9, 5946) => 32.3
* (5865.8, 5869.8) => 37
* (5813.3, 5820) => 39.2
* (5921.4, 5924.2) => 37.9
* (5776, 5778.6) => 35.9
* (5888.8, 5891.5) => 31.1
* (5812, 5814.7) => 35.7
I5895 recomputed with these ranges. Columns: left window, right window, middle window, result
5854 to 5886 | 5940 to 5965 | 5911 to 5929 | -0.04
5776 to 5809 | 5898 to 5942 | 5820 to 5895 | -0.06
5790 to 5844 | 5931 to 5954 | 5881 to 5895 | 0.07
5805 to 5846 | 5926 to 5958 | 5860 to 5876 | -0.05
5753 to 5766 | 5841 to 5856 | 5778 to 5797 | 0.09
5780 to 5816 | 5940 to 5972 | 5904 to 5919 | -0.07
